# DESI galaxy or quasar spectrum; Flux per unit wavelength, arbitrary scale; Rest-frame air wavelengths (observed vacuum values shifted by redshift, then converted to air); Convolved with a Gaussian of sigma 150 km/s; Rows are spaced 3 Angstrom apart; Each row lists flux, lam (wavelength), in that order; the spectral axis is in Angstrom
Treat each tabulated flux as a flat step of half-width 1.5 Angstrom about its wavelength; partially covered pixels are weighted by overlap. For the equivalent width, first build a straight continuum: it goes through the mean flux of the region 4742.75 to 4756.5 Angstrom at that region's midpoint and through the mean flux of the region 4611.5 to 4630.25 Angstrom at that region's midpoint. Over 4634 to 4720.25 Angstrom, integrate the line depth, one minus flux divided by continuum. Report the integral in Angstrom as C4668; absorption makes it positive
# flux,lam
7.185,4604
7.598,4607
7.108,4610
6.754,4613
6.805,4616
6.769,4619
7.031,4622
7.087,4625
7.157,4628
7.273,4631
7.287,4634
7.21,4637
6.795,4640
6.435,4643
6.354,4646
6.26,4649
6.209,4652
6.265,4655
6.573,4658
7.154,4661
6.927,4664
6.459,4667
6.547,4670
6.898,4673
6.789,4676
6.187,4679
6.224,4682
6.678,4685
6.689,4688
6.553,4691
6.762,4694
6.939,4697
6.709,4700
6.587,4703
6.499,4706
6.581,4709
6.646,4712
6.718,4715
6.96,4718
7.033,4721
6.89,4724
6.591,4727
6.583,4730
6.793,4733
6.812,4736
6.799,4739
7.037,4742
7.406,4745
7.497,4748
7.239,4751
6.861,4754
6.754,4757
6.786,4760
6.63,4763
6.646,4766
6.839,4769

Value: 5.1 Angstrom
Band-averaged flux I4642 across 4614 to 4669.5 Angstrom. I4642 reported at 6.78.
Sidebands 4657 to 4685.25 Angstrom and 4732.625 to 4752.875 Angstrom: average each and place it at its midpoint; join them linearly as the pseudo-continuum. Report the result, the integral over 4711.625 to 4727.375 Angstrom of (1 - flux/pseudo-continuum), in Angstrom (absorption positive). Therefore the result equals 0.3 Angstrom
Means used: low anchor 6.64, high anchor 7.1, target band 6.83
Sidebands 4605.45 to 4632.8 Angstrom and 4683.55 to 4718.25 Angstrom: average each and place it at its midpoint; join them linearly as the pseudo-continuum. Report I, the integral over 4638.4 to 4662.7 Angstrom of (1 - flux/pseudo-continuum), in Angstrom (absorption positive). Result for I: 1.4 Angstrom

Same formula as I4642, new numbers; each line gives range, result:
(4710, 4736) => 6.78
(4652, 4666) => 6.66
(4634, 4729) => 6.66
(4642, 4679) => 6.56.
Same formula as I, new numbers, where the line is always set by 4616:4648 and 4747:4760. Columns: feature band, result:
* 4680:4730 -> 2.21 Angstrom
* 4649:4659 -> 0.89 Angstrom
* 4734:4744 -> 0.17 Angstrom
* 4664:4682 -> 1.00 Angstrom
